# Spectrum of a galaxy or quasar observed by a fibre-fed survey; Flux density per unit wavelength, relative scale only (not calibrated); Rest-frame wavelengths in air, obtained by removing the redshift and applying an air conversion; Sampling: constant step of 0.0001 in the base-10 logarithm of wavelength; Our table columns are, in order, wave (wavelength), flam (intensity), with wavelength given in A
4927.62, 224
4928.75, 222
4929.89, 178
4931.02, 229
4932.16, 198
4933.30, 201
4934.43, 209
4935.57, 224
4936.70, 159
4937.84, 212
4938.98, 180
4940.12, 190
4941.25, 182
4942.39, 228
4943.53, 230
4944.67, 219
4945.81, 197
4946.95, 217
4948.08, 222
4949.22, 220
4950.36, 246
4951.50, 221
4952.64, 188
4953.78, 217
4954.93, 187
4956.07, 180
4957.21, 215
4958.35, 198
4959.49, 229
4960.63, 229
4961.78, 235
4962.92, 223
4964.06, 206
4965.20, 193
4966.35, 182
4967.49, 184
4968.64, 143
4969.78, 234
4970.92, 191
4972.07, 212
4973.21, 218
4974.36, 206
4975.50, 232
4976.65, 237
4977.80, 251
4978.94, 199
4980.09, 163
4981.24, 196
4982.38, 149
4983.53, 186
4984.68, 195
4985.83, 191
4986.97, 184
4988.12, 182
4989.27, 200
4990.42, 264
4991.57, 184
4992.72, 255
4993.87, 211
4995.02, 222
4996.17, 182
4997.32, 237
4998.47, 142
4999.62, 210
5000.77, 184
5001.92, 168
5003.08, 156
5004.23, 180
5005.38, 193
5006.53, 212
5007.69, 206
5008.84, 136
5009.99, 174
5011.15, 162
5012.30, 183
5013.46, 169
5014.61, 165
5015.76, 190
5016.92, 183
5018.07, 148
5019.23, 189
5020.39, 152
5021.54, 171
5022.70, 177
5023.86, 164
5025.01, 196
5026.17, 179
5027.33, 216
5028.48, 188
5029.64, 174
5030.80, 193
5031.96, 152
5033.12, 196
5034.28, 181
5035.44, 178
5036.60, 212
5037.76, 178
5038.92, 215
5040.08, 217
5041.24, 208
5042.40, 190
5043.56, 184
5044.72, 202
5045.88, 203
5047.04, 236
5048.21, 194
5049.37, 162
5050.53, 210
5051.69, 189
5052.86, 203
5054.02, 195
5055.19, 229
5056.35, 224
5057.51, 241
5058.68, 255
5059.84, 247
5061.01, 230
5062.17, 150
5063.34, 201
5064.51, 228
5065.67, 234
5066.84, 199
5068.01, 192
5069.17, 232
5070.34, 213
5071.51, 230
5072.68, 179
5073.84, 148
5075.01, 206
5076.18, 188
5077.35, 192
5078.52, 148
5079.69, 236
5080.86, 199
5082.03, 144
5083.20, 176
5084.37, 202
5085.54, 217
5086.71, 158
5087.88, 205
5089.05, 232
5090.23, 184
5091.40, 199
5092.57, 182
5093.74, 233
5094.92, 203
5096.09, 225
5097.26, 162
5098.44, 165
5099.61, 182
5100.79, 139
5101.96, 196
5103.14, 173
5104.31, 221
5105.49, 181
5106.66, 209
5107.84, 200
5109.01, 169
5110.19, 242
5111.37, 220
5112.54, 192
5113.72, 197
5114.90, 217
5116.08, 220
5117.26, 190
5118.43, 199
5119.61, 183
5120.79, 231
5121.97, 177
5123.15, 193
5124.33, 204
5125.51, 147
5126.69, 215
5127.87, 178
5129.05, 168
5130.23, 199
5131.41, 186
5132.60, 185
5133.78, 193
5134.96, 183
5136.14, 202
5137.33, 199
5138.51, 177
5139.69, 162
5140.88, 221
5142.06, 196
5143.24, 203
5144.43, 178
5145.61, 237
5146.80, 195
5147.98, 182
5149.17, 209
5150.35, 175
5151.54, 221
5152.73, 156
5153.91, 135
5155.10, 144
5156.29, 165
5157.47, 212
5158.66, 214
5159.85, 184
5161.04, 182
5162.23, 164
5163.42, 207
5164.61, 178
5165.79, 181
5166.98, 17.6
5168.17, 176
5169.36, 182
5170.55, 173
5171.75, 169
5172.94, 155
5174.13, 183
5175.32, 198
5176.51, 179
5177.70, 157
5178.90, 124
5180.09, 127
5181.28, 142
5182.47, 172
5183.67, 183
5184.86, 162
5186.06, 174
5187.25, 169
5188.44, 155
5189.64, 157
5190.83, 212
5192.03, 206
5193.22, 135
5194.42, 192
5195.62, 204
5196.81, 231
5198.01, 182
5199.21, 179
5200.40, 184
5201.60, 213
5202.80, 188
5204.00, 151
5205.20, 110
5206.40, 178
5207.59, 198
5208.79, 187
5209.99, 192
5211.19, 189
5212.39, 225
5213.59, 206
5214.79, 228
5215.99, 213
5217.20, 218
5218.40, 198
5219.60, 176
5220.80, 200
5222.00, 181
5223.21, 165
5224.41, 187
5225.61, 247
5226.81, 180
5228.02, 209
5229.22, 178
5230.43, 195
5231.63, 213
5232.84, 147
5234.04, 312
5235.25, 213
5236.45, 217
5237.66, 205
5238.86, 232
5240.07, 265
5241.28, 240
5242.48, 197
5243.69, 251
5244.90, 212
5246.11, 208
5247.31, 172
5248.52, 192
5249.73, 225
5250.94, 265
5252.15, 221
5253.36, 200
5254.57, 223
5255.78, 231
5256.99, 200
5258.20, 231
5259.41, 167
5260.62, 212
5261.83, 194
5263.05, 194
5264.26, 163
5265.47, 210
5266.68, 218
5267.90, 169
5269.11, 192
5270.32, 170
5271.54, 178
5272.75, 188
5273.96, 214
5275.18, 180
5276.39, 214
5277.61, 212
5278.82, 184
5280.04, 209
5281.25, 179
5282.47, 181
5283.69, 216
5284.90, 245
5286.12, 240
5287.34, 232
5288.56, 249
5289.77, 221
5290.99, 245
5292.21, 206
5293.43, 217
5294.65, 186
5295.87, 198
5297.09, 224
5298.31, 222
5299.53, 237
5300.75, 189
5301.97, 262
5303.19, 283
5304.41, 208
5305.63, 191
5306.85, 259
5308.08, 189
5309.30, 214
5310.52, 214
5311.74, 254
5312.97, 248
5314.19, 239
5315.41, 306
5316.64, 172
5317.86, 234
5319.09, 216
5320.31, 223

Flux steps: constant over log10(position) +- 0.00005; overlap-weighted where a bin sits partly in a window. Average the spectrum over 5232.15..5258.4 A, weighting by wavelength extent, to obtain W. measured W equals 221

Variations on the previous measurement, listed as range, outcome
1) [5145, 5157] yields 182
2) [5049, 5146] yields 198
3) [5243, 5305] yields 211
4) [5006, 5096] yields 195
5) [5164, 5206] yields 169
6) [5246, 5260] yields 211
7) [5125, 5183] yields 177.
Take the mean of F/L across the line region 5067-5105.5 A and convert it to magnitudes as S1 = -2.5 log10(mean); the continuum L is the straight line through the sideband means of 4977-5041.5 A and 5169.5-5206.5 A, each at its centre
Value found -0.063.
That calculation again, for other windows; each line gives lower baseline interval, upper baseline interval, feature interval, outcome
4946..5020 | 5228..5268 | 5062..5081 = 0.02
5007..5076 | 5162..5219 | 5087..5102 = -0.02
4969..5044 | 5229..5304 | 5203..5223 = 0.10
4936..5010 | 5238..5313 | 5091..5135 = 0.07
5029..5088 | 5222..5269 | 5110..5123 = -0.01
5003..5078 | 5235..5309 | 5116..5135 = 0.05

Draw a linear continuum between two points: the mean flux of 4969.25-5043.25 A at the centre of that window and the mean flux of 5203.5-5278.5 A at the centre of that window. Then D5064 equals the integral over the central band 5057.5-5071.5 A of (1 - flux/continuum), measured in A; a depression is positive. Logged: -1.71 A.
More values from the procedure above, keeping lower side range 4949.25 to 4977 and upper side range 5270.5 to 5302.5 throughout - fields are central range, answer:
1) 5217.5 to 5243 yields 0.44 A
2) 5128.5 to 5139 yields 1.11 A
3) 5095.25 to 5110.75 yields 1.50 A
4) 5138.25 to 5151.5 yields 0.93 A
